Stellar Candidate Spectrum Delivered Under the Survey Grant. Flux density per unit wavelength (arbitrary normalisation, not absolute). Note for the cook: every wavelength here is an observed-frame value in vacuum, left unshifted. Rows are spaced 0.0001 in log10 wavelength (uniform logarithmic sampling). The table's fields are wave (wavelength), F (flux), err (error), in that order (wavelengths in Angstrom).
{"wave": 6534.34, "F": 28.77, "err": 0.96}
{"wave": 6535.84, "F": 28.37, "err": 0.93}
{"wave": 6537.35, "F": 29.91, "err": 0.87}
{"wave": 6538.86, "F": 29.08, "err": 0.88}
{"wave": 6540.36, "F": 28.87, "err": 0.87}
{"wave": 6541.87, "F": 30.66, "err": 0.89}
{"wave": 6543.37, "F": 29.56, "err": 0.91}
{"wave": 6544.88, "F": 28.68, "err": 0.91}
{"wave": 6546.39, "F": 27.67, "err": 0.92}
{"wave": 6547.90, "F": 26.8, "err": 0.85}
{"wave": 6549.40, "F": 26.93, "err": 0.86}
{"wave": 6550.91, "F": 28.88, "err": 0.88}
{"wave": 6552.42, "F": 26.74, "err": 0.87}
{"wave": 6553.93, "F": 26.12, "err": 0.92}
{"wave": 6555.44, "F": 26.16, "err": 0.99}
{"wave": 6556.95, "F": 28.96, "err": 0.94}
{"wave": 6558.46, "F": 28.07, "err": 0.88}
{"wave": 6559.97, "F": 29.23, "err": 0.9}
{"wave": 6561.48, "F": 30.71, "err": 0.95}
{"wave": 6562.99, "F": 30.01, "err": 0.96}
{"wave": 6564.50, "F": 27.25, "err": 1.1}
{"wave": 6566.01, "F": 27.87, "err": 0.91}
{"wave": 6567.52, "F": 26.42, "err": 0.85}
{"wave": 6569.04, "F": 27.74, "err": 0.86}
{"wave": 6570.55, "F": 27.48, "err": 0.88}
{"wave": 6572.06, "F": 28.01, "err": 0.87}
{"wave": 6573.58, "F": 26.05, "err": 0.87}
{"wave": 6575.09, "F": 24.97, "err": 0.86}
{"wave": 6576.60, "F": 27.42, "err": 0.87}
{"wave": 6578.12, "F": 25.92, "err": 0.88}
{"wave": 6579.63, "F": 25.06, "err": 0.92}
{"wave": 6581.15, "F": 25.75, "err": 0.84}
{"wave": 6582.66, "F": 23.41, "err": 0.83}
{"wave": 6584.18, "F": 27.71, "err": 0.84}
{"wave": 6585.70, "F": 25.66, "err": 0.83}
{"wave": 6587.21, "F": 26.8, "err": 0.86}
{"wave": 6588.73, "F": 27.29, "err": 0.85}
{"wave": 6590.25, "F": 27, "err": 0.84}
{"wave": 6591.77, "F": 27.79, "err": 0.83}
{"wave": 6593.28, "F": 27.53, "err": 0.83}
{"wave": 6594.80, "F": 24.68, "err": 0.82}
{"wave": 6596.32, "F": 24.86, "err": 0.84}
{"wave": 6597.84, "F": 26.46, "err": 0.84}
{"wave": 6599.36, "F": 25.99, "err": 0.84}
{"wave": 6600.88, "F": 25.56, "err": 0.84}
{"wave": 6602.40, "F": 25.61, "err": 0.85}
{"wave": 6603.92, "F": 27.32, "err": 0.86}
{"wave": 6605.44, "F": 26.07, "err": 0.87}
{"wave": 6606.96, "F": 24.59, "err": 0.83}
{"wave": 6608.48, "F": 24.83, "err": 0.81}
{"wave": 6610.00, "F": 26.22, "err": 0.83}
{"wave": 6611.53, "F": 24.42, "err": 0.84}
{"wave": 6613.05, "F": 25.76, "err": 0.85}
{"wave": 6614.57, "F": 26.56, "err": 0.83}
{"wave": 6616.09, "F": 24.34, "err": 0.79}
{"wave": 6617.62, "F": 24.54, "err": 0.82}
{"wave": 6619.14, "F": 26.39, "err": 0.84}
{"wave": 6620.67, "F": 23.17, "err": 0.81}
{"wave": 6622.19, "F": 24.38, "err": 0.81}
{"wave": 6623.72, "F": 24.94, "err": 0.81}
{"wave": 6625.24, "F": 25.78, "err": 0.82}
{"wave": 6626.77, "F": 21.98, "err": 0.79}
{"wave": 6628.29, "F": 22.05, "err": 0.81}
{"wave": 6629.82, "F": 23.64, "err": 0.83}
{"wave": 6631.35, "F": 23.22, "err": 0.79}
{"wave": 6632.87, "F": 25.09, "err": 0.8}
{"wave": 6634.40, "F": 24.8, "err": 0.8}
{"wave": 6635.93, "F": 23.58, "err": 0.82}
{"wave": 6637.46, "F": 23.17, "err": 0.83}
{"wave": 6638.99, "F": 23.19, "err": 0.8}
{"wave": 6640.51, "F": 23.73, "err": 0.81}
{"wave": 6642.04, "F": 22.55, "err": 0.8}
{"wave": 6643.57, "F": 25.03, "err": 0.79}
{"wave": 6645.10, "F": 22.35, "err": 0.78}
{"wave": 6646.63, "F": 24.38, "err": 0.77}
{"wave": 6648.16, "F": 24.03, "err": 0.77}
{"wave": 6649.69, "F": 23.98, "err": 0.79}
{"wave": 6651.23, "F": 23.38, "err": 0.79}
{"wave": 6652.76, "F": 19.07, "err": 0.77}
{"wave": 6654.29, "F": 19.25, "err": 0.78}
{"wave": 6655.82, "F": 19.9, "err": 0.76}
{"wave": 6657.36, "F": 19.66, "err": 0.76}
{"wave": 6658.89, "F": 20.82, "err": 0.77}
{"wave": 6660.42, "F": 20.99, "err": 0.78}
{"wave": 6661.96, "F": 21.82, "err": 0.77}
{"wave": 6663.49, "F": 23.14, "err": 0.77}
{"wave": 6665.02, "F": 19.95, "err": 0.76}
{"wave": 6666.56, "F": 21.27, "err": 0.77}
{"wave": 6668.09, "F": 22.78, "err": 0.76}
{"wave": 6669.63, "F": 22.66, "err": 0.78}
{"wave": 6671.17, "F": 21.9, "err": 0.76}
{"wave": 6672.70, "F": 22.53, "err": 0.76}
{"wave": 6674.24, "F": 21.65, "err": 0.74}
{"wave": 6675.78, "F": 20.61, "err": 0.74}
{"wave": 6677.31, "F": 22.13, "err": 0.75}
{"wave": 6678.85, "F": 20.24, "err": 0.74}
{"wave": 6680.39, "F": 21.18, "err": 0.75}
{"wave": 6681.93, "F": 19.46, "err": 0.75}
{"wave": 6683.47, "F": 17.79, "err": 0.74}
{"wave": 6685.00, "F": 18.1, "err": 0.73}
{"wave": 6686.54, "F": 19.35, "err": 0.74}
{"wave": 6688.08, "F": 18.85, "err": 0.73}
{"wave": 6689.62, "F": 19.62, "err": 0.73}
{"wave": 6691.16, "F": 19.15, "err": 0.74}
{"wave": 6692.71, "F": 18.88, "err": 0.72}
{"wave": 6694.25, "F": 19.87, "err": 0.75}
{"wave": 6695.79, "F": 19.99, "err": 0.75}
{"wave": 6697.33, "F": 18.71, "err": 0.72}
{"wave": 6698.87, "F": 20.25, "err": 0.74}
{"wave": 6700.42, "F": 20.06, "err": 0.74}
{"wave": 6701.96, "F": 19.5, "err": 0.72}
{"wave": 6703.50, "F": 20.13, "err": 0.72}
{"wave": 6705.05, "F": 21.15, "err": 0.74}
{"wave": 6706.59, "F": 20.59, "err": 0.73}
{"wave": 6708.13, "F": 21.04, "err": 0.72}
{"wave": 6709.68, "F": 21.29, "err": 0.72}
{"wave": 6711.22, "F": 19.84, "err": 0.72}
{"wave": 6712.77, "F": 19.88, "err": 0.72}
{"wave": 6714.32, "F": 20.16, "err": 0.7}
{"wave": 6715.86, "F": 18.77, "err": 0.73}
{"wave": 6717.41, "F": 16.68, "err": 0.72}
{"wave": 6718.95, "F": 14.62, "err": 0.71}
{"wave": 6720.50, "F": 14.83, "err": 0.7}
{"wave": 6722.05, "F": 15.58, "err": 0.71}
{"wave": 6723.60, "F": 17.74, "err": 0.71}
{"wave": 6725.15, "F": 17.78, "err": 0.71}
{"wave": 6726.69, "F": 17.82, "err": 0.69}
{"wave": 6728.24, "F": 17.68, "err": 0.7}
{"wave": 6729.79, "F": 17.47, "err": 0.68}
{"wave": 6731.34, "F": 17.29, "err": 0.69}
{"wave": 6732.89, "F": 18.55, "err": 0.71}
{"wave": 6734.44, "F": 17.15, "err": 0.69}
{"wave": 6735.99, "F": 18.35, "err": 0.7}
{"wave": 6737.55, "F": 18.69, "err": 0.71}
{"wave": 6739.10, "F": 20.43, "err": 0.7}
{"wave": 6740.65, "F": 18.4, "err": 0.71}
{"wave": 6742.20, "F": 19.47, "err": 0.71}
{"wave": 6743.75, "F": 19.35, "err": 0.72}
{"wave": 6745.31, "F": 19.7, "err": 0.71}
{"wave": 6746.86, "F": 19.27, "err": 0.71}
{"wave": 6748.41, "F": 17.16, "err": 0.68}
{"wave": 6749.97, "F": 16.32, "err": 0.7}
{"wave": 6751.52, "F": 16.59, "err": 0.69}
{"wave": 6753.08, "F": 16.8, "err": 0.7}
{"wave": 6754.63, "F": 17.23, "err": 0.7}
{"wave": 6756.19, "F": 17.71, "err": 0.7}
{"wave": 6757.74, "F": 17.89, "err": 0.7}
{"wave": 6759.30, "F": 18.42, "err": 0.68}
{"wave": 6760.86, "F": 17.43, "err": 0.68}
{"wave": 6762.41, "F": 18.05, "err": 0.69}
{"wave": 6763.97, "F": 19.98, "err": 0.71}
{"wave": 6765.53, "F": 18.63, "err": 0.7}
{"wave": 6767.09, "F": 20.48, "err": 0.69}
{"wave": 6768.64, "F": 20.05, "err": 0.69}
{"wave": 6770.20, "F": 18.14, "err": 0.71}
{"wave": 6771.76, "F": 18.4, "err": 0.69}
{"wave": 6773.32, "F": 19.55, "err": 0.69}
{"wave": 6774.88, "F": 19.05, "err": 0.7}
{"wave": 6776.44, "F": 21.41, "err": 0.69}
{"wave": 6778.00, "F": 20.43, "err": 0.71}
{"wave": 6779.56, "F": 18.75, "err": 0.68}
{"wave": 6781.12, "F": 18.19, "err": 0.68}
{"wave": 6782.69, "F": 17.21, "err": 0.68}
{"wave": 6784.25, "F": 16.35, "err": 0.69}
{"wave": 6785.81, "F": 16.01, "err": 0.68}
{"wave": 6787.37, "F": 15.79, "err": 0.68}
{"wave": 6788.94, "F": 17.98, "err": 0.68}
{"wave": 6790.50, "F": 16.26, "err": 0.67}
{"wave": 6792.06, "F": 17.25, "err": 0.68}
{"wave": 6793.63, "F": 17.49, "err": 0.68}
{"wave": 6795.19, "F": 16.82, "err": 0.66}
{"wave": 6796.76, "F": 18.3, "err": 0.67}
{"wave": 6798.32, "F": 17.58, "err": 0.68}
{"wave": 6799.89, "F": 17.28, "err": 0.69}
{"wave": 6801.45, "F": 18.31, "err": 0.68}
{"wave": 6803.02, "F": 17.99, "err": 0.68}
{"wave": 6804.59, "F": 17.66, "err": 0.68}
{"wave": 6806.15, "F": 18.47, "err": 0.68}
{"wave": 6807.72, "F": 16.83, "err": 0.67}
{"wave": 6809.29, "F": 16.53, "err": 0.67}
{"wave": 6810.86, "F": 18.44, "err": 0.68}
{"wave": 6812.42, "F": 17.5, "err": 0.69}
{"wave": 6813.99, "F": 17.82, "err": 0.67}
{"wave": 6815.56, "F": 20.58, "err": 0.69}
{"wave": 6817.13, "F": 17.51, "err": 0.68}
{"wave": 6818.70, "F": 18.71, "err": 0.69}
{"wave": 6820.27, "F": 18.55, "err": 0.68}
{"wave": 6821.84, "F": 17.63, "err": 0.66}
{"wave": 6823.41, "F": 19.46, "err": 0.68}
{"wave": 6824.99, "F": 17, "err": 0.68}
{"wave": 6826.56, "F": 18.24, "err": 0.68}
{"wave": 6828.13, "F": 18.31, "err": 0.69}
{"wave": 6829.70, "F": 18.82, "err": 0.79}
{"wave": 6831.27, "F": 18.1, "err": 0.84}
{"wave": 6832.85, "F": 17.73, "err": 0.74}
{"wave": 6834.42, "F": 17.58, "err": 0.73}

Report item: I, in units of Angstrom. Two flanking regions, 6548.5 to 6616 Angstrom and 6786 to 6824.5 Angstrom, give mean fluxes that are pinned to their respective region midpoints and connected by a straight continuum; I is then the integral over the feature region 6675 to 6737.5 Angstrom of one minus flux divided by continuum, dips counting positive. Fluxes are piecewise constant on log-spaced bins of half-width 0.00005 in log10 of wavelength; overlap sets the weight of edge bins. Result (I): 8.0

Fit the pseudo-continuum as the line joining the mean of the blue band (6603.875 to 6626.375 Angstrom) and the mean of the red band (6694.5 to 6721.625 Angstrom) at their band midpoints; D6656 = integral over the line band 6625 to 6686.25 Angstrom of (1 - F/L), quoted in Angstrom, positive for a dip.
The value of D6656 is 1.6 Angstrom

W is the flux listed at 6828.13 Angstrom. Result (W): 18.31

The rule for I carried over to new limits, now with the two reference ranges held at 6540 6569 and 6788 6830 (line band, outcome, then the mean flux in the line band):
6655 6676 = 2.0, 21.4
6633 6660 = 2.1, 22.6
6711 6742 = 4.9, 17.9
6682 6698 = 2.6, 19.1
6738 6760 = 2.3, 18.2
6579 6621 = 0.8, 25.8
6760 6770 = 0.3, 19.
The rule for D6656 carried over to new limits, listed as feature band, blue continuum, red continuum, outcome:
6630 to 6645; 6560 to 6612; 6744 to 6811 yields 0.3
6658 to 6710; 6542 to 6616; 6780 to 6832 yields 4.9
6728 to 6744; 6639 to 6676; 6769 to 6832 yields 1.1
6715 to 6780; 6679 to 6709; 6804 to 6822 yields 2.5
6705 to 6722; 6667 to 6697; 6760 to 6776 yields 1.0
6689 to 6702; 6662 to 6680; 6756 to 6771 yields 0.8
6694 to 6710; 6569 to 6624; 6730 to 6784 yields 0.6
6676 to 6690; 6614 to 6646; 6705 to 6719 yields 1.0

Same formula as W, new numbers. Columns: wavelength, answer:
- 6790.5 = 16.26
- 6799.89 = 17.28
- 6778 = 20.43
